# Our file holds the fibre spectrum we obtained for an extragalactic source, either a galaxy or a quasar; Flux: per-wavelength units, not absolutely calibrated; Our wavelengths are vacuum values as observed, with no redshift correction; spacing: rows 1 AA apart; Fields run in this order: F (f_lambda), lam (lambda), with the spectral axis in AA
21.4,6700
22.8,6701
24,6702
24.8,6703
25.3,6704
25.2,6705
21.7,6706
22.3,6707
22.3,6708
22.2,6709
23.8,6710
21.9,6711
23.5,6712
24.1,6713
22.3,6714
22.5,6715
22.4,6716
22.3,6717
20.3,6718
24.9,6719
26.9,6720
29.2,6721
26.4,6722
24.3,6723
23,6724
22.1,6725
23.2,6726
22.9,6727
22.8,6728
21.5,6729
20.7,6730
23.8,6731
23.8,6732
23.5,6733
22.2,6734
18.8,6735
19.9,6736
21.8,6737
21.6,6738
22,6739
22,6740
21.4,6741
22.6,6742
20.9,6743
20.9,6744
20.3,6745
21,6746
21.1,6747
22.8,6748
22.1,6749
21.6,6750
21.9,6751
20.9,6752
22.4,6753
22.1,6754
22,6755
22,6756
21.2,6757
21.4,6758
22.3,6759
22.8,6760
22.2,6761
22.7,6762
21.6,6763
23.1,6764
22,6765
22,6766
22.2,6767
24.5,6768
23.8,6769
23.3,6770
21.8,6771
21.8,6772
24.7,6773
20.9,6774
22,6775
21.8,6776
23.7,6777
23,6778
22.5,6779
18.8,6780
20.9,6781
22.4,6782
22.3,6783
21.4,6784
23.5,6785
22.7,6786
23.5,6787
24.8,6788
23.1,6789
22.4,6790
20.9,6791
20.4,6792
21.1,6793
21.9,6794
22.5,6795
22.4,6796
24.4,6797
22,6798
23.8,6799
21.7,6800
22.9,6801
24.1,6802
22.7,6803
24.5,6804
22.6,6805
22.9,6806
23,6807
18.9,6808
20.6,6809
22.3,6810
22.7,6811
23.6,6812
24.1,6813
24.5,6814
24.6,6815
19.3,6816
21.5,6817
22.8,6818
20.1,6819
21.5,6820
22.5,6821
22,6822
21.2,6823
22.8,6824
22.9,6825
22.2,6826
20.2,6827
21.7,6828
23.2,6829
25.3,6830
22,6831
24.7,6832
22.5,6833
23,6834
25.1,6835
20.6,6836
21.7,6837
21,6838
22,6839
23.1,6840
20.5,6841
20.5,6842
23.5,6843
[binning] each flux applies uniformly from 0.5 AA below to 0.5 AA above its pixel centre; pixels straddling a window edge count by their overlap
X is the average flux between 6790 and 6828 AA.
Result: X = 22.3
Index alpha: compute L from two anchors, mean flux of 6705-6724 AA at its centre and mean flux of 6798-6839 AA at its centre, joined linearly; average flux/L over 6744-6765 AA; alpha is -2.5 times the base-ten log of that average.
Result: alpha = 0.062 mag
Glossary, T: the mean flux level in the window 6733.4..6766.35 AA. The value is 21.7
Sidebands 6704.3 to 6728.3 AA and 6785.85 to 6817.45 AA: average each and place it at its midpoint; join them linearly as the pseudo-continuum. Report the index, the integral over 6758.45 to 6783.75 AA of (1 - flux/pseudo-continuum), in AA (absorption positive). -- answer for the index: 0.6 AA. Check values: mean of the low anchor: 23.5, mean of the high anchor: 22.6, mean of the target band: 22.4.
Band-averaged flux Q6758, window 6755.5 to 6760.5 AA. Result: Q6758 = 21.9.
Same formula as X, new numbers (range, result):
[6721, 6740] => 22.6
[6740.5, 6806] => 22.3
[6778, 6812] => 22.3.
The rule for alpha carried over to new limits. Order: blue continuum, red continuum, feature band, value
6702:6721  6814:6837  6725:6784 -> 0.048 mag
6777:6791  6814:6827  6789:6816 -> -0.017 mag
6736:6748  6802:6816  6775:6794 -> 0.005 mag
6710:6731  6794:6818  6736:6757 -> 0.075 mag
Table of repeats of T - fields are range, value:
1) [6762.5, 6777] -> 22.6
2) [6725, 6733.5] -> 22.7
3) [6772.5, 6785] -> 22.1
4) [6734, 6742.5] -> 21.3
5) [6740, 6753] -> 21.5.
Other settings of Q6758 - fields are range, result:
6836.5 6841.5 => 21.7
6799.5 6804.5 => 23.2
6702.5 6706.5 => 24.2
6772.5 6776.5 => 22.3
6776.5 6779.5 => 23.1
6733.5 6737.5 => 20.7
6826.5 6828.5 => 20.9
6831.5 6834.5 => 23.4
